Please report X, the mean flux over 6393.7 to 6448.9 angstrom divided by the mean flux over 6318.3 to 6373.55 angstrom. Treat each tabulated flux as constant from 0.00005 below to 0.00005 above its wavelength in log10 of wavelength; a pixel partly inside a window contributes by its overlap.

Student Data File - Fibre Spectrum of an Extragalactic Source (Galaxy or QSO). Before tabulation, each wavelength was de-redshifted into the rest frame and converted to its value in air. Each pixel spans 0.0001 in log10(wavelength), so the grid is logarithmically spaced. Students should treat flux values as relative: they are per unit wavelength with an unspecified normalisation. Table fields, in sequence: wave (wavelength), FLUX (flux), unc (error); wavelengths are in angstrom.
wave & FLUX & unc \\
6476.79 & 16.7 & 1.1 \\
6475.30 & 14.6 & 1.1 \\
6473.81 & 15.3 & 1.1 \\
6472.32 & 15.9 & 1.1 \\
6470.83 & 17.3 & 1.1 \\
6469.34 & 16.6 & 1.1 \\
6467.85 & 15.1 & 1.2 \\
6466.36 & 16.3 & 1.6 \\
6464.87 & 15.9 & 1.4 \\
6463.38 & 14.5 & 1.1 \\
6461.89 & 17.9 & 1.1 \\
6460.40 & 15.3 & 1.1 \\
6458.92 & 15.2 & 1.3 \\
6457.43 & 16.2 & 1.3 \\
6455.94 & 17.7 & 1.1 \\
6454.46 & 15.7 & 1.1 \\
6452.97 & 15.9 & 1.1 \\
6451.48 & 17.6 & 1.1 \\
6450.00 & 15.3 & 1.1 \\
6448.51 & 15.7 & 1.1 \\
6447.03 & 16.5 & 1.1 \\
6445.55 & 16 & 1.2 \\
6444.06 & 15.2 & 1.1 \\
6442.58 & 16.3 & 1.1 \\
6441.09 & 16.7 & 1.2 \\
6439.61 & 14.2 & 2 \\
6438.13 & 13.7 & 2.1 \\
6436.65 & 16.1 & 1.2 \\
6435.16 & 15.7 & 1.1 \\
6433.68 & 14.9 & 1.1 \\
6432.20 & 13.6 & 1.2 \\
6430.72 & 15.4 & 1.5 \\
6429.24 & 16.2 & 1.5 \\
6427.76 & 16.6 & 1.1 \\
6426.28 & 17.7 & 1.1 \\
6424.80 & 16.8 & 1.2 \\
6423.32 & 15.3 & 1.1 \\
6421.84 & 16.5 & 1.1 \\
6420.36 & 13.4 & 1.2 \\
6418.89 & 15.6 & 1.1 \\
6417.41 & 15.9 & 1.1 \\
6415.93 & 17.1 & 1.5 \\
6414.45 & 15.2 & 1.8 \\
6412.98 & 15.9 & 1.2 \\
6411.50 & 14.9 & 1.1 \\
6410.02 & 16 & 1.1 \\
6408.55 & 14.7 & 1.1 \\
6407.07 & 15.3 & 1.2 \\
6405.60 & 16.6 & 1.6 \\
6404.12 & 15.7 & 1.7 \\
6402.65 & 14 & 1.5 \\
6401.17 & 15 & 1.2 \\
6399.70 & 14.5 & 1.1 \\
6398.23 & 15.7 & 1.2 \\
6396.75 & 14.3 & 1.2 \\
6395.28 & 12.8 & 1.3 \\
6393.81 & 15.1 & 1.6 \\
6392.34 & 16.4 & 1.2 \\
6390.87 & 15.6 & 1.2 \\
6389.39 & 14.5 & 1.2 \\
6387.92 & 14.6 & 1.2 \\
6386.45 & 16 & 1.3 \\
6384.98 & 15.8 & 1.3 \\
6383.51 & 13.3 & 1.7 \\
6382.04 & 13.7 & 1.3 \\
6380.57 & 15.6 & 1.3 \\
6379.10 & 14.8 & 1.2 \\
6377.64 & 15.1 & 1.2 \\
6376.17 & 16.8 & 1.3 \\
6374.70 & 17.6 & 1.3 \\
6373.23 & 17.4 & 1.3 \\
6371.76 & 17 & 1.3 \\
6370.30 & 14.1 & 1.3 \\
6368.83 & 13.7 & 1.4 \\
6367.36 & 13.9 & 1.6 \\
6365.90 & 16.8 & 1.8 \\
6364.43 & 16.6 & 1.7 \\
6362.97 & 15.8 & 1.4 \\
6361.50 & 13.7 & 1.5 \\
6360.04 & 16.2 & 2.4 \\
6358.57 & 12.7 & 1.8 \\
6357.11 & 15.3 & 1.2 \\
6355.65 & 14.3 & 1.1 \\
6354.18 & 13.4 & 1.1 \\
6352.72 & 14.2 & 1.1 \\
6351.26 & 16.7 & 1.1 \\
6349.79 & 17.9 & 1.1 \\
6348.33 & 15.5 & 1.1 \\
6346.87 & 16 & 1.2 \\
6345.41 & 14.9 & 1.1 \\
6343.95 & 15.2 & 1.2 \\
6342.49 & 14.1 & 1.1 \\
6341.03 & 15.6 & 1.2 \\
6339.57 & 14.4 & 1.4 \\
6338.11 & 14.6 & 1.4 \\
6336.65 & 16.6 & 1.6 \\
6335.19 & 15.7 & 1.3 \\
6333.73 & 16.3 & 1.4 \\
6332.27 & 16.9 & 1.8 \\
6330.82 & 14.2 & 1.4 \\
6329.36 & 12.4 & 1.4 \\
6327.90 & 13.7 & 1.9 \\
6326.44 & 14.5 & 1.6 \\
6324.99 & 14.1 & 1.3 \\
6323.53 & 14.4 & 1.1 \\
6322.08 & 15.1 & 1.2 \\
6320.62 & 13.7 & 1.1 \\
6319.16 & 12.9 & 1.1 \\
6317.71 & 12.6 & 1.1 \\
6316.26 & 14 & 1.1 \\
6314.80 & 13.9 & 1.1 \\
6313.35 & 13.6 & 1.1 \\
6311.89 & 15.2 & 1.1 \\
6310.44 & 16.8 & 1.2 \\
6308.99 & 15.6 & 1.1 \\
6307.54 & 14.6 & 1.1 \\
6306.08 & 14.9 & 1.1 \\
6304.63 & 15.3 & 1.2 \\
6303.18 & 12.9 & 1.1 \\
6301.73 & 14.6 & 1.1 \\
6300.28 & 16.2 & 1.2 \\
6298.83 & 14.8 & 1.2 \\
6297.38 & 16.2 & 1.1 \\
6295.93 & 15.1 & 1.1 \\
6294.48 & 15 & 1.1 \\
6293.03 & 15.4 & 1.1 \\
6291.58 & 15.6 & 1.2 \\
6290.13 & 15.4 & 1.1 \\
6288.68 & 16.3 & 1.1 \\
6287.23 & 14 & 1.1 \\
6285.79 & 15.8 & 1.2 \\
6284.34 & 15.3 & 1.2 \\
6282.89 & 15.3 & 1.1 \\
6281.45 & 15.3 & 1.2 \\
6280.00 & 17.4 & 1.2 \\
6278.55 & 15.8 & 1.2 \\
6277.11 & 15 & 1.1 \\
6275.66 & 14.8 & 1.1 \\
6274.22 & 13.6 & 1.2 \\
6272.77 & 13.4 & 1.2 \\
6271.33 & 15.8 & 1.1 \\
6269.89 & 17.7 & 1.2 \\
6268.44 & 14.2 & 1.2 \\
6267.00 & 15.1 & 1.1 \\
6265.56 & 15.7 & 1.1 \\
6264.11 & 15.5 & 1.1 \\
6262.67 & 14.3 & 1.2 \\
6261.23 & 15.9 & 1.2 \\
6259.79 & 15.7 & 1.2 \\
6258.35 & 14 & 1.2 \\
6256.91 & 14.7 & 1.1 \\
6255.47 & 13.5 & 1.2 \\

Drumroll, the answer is 1.03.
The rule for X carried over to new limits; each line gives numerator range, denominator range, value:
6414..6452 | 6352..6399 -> 1.04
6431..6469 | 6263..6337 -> 1.05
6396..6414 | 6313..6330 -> 1.11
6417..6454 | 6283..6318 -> 1.05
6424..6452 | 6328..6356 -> 1.04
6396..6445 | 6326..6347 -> 1.03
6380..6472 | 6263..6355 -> 1.04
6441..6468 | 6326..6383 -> 1.05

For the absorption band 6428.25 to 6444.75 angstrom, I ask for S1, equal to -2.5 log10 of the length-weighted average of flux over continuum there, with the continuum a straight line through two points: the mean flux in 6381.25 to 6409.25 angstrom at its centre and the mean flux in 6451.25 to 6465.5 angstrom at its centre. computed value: 0.03 mag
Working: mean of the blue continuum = 14.9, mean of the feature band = 15.3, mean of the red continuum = 16.1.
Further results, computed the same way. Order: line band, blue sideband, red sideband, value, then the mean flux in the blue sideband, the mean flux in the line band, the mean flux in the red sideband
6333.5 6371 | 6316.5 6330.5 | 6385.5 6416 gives -0.06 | 13.7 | 15.1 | 15.2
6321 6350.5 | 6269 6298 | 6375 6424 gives 0.02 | 15.4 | 15.1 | 15.2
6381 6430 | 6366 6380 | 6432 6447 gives 0.01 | 15.7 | 15.4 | 15.4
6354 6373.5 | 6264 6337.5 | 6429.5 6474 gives 0.02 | 15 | 15.1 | 15.8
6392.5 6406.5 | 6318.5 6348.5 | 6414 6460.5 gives 0.04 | 14.8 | 14.9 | 15.8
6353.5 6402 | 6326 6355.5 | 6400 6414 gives 0.01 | 15.1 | 15.1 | 15.3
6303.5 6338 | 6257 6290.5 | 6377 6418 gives 0.04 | 15.3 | 14.6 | 15.1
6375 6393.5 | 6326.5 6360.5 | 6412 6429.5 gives 0.02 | 15.1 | 15.2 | 16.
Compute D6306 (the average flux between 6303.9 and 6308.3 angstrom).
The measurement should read 14.9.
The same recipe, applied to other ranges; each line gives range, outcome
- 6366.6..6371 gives 13.9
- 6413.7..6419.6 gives 15.9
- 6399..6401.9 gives 14.8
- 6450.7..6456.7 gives 16.7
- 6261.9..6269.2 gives 15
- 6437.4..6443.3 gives 15.2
